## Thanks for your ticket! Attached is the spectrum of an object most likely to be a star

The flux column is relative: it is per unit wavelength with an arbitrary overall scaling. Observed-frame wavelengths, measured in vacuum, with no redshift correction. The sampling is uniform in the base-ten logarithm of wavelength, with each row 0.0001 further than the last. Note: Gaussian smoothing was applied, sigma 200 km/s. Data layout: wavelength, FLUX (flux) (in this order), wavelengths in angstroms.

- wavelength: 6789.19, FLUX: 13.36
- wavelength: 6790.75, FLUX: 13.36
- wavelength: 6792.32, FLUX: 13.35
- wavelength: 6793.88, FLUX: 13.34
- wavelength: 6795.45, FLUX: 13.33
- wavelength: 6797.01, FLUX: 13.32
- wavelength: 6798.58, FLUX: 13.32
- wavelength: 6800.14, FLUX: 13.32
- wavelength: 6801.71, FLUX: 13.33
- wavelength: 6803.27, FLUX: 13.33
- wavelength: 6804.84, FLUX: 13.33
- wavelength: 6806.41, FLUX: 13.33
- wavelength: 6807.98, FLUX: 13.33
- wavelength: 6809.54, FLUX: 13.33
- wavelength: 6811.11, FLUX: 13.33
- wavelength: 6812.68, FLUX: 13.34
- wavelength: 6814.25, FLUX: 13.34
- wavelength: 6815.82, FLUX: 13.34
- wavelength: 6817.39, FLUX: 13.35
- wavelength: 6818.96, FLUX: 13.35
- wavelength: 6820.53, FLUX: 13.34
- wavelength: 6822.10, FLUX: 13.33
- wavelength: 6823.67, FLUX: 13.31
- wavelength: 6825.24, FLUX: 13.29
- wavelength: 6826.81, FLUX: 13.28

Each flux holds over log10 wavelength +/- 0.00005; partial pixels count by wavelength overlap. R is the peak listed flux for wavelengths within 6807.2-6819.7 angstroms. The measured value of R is 13.35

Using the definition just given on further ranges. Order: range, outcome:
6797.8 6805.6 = 13.33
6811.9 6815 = 13.34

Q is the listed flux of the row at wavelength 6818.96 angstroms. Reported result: 13.35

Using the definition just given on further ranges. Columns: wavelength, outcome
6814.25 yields 13.34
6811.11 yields 13.33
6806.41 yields 13.33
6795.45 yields 13.33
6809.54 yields 13.33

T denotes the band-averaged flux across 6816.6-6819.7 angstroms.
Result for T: 13.3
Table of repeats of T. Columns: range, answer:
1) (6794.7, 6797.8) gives 13.3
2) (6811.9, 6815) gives 13.3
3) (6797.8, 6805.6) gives 13.3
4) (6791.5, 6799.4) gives 13.3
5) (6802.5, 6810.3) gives 13.3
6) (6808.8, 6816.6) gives 13.3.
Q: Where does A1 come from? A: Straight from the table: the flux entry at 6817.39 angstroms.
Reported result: 13.35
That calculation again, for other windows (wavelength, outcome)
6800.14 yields 13.32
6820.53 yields 13.34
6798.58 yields 13.32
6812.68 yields 13.34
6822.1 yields 13.33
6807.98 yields 13.33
